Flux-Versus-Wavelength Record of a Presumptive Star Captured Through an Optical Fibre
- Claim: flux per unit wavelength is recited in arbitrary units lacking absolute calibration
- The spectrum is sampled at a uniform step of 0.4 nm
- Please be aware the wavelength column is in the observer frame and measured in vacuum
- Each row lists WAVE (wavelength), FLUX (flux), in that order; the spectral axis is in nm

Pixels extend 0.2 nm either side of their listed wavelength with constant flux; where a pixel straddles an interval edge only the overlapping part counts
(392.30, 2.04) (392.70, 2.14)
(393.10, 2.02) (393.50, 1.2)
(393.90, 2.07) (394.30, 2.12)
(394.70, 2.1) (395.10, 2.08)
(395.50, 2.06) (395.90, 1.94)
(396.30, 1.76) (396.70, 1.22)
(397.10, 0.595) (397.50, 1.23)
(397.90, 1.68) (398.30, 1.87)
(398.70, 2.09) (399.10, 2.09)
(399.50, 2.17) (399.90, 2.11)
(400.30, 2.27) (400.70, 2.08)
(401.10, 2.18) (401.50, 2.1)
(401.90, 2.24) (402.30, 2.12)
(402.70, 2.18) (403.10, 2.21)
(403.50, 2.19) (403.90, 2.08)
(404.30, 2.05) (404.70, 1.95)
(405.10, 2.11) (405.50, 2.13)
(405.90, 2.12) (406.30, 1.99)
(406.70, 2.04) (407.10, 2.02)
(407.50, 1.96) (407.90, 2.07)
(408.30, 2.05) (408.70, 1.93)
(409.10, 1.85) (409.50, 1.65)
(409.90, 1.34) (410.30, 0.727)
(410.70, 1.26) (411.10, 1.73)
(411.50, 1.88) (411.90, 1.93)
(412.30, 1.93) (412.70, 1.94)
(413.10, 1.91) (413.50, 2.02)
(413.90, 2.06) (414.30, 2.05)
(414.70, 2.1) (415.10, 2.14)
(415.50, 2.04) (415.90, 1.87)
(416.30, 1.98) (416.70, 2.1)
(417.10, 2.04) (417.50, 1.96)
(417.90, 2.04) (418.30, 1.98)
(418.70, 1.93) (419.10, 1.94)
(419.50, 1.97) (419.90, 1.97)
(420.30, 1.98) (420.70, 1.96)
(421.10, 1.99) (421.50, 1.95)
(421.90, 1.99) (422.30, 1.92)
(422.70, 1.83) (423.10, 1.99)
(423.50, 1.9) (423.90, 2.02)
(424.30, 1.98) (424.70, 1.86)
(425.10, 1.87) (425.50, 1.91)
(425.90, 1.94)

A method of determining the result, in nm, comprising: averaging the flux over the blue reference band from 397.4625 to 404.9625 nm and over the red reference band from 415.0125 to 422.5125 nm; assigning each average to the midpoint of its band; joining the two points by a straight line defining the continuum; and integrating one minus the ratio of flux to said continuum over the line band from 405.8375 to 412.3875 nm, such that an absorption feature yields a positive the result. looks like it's 0.79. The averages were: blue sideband 2.07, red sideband 1.98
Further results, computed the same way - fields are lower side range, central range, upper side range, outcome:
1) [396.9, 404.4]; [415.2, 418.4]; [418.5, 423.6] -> -0.09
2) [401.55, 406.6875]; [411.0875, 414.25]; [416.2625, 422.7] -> 0.15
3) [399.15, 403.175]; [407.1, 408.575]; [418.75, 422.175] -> 0.05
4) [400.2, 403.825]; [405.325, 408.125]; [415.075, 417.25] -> 0.10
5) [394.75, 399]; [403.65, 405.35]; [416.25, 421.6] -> -0.26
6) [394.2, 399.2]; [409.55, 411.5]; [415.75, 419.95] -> 0.56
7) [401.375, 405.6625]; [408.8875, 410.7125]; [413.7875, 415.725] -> 0.62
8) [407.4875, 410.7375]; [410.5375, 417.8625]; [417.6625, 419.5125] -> -0.49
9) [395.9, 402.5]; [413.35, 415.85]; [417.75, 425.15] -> -0.17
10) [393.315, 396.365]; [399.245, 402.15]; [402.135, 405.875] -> -0.16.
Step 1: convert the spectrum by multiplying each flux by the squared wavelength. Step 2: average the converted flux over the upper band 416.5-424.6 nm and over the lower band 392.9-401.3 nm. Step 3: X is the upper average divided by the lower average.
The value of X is 1.19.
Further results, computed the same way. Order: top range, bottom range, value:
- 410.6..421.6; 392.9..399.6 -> 1.22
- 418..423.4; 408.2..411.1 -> 1.34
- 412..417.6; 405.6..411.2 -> 1.17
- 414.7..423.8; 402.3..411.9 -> 1.11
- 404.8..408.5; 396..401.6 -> 1.17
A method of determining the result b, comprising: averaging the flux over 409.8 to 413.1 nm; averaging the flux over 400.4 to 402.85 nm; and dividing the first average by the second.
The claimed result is 0.8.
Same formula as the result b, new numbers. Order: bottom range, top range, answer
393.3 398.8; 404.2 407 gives 1.20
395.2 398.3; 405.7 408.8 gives 1.31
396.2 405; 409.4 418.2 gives 0.96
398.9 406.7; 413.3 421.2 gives 0.95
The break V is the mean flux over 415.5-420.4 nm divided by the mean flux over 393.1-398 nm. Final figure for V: 1.2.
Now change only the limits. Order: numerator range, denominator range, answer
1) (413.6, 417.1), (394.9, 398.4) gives 1.28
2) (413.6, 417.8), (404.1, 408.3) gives 0.99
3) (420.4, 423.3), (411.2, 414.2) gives 1.00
